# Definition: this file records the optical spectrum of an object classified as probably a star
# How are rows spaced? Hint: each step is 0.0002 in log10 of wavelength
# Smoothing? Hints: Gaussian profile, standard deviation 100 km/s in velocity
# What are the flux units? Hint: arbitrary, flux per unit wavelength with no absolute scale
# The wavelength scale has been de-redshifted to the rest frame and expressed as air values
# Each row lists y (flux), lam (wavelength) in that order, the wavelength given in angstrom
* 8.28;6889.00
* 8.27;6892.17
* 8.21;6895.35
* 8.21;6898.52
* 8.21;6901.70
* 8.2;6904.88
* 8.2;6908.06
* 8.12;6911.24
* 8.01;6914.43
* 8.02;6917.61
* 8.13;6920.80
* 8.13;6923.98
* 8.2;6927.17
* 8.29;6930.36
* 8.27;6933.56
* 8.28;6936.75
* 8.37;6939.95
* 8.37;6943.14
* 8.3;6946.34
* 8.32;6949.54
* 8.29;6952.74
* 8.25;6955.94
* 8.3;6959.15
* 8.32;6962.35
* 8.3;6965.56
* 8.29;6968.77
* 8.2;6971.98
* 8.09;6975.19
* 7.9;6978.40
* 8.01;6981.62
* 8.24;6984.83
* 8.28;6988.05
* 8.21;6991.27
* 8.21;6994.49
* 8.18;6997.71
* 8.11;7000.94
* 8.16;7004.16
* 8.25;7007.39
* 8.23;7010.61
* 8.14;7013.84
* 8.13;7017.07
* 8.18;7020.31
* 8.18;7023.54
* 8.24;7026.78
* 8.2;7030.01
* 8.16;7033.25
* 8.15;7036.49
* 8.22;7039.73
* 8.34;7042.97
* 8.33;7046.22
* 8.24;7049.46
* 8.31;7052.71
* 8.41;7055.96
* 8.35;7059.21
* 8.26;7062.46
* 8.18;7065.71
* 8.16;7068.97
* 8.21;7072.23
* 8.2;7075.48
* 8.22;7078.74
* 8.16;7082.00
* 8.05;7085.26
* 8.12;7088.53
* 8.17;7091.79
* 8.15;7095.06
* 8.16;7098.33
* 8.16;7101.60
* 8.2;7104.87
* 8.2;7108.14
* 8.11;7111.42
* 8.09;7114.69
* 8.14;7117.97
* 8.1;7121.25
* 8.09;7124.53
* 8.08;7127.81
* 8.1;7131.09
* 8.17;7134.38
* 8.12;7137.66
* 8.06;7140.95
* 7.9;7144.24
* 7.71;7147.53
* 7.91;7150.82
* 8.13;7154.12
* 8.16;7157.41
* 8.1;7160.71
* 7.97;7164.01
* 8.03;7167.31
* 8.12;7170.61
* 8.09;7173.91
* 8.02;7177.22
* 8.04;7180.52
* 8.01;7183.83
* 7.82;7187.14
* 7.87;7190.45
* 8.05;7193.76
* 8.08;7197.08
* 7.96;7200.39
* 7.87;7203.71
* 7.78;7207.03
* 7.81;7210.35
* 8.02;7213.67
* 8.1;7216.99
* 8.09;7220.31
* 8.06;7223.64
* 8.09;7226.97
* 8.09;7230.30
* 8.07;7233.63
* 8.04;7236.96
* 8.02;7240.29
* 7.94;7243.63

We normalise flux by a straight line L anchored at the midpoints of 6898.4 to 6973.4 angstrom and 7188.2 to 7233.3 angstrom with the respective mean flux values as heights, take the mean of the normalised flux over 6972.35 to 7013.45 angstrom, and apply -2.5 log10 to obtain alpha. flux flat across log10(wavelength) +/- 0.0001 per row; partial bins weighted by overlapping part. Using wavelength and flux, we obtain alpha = 0.00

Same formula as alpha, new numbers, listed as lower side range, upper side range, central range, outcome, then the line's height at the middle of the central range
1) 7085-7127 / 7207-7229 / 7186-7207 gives 0.014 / 8.03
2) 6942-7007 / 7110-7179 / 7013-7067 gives -0.011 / 8.15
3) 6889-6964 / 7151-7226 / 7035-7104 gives -0.014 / 8.11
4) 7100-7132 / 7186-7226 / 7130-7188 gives 0.003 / 8.05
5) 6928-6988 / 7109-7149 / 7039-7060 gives -0.023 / 8.15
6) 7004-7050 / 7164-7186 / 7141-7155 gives 0.021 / 8.07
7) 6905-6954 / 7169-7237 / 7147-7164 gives 0.003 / 8.04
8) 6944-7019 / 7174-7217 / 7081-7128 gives -0.010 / 8.06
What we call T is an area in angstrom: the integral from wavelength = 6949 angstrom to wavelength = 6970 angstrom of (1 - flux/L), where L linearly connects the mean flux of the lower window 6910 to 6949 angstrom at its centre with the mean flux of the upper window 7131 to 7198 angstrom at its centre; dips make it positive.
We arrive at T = -0.3 angstrom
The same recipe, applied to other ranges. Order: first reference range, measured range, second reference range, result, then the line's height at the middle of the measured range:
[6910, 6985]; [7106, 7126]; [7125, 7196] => -0.15 angstrom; 8.06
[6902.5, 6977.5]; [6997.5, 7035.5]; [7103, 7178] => -0.06 angstrom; 8.17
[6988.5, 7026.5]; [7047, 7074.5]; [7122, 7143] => -0.39 angstrom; 8.15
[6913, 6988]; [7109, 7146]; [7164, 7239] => -0.10 angstrom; 8.07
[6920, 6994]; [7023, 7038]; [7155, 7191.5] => -0.04 angstrom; 8.16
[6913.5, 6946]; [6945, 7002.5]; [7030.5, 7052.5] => 0.11 angstrom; 8.23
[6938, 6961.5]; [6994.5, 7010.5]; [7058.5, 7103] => 0.15 angstrom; 8.26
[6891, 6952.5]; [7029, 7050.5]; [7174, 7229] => -0.31 angstrom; 8.12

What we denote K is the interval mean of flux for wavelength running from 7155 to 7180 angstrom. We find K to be 8.07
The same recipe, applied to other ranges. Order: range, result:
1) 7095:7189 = 8.06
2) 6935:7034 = 8.22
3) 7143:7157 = 7.94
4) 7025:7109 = 8.21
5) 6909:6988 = 8.21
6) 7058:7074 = 8.23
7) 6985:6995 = 8.23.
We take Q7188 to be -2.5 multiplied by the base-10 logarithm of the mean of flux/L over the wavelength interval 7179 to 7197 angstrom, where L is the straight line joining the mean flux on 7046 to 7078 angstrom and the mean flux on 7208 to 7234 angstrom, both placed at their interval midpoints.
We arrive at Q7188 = 0.02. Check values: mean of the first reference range 8.26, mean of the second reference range 8.03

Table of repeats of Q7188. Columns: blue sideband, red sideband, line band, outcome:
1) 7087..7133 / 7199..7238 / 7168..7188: 0.00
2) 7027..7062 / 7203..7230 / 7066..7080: 0.00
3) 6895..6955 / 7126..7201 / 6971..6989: 0.01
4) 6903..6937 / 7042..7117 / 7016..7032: 0.00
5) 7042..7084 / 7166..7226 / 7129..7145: 0.00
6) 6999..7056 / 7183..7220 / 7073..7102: 0.00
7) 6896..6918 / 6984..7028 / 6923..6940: -0.01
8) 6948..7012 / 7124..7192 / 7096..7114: -0.01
